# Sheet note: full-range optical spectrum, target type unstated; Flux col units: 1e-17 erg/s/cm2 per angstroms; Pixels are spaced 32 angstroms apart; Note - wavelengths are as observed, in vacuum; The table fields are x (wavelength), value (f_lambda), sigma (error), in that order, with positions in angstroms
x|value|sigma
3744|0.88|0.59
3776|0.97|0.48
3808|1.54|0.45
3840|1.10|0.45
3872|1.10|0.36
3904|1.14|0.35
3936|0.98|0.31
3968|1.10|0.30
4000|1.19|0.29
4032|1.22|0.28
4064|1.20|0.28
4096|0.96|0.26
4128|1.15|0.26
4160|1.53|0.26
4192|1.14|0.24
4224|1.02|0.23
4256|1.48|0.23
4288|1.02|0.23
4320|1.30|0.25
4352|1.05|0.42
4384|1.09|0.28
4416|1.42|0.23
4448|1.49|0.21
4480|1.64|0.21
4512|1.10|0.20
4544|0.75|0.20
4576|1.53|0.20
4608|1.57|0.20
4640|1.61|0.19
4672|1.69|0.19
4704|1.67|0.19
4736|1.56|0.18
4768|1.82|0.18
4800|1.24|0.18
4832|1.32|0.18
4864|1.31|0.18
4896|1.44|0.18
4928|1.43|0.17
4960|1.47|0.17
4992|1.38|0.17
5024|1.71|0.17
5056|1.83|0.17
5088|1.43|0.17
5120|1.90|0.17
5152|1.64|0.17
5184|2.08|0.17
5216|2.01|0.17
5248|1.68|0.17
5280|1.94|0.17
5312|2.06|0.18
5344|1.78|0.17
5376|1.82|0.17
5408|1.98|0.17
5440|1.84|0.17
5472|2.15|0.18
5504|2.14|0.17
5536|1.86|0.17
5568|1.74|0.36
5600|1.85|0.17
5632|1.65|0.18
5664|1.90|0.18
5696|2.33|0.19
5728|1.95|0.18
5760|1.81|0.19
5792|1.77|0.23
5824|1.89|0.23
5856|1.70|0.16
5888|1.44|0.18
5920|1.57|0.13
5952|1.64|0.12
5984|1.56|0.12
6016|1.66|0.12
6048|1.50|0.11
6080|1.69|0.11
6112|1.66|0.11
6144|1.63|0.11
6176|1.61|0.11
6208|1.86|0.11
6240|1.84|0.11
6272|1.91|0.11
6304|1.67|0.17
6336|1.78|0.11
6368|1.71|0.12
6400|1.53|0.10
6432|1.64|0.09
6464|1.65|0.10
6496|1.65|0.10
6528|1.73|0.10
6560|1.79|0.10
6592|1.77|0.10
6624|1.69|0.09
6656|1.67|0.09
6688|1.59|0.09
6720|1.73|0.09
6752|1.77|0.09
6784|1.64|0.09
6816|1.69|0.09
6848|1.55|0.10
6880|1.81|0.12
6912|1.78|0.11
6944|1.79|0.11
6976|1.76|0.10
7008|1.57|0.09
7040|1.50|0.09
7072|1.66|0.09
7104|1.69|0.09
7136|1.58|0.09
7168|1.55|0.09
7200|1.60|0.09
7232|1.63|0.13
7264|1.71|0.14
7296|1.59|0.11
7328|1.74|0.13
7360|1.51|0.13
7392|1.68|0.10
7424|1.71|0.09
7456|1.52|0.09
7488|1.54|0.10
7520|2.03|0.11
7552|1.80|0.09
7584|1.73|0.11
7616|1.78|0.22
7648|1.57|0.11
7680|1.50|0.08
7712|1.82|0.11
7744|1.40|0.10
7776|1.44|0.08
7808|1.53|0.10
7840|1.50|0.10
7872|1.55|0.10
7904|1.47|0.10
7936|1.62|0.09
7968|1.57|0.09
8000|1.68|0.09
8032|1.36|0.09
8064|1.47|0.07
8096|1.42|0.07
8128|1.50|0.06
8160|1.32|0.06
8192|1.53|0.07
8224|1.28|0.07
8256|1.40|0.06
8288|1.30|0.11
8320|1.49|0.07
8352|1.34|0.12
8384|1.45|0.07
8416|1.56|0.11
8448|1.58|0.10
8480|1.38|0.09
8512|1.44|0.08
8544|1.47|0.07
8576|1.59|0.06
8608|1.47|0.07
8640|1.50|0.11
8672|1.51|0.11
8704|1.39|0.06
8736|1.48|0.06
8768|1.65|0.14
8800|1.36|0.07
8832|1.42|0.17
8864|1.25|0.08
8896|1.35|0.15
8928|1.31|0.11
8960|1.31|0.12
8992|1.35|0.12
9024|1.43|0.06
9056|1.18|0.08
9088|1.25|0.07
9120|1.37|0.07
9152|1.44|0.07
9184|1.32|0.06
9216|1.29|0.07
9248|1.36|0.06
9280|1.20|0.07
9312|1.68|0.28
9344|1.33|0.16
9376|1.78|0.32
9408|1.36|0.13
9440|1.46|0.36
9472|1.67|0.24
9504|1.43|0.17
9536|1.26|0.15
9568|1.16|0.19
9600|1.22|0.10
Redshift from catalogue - 0.15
